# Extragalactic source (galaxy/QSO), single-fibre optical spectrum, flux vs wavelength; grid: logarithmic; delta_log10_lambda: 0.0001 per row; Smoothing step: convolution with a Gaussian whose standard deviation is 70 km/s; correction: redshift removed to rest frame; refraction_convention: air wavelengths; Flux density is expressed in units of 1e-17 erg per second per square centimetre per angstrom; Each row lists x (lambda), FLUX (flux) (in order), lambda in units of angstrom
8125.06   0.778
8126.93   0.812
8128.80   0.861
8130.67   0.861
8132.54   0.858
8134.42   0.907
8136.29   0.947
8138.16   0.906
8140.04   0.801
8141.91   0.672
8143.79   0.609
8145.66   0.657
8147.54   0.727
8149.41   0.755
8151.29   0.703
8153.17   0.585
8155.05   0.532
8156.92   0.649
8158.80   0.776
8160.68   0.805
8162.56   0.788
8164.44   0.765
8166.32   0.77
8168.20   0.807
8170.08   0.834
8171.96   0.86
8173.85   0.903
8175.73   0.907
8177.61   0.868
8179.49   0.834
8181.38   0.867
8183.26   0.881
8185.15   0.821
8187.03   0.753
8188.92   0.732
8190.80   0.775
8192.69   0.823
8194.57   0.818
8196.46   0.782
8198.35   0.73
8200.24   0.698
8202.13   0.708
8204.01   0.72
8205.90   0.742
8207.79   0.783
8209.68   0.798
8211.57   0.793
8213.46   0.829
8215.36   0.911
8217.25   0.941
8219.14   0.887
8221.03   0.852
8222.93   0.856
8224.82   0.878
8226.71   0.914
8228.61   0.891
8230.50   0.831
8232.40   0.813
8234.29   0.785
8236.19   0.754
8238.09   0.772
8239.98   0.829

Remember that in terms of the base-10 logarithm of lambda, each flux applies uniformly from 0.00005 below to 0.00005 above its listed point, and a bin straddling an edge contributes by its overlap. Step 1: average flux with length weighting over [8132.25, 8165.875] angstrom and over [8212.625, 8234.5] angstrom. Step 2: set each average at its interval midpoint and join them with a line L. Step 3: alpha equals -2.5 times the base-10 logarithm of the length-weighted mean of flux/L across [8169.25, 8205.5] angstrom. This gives 0.00 mag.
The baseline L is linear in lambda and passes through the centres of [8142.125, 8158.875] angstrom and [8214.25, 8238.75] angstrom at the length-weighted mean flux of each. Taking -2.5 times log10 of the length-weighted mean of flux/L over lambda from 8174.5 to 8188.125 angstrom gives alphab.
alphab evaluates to -0.15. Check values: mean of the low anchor 0.66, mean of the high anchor 0.853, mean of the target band 0.847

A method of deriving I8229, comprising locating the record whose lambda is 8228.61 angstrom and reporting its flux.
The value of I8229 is 0.891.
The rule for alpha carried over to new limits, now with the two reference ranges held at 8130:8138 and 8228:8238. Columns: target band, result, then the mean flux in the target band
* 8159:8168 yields 0.11 mag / 0.783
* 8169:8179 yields -0.01 mag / 0.872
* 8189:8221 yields 0.05 mag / 0.796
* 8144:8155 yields 0.30 mag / 0.668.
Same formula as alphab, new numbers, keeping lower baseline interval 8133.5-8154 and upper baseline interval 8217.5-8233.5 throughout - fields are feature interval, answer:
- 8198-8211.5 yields 0.130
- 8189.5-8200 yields 0.063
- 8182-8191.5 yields 0.023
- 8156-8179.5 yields -0.034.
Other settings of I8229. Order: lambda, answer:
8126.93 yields 0.812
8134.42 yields 0.907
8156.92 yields 0.649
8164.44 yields 0.765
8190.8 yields 0.775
